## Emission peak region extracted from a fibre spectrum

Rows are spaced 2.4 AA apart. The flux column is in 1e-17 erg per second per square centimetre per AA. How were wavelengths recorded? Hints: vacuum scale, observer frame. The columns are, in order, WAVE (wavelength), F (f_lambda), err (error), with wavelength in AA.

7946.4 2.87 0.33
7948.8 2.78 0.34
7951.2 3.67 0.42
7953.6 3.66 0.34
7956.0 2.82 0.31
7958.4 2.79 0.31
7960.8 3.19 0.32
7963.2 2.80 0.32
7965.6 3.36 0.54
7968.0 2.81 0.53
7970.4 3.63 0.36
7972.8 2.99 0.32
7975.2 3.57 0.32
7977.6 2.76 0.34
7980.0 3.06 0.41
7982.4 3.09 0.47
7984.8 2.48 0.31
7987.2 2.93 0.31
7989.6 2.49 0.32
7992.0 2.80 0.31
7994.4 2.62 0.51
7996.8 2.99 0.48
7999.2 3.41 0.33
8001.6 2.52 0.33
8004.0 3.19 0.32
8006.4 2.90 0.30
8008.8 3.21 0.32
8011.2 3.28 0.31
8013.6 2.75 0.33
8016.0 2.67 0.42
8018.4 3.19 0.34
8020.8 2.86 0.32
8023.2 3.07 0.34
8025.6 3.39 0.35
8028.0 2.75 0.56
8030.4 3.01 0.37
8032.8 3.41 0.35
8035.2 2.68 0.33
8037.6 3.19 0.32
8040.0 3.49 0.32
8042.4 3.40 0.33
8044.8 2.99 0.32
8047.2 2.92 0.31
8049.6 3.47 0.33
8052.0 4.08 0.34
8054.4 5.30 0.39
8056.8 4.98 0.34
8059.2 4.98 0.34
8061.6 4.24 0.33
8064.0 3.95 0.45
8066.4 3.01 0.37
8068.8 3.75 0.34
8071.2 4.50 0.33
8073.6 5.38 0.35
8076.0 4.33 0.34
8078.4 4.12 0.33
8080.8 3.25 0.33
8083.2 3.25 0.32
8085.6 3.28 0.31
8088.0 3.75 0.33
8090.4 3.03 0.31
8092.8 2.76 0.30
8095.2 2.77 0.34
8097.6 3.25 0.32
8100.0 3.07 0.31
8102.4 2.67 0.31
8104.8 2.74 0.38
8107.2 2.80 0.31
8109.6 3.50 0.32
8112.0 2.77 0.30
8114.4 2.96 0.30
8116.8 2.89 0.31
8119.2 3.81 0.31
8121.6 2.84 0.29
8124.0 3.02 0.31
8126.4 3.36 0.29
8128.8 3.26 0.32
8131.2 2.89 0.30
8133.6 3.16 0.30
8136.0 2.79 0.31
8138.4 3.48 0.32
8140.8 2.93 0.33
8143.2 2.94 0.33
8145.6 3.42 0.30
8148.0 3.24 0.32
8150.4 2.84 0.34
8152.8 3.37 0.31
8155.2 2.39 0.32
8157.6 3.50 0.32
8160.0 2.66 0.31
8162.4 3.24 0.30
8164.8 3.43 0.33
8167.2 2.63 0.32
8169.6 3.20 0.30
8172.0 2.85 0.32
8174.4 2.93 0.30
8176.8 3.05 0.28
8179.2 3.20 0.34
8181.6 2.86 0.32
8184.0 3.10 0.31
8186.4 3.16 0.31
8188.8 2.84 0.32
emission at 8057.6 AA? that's [S II]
